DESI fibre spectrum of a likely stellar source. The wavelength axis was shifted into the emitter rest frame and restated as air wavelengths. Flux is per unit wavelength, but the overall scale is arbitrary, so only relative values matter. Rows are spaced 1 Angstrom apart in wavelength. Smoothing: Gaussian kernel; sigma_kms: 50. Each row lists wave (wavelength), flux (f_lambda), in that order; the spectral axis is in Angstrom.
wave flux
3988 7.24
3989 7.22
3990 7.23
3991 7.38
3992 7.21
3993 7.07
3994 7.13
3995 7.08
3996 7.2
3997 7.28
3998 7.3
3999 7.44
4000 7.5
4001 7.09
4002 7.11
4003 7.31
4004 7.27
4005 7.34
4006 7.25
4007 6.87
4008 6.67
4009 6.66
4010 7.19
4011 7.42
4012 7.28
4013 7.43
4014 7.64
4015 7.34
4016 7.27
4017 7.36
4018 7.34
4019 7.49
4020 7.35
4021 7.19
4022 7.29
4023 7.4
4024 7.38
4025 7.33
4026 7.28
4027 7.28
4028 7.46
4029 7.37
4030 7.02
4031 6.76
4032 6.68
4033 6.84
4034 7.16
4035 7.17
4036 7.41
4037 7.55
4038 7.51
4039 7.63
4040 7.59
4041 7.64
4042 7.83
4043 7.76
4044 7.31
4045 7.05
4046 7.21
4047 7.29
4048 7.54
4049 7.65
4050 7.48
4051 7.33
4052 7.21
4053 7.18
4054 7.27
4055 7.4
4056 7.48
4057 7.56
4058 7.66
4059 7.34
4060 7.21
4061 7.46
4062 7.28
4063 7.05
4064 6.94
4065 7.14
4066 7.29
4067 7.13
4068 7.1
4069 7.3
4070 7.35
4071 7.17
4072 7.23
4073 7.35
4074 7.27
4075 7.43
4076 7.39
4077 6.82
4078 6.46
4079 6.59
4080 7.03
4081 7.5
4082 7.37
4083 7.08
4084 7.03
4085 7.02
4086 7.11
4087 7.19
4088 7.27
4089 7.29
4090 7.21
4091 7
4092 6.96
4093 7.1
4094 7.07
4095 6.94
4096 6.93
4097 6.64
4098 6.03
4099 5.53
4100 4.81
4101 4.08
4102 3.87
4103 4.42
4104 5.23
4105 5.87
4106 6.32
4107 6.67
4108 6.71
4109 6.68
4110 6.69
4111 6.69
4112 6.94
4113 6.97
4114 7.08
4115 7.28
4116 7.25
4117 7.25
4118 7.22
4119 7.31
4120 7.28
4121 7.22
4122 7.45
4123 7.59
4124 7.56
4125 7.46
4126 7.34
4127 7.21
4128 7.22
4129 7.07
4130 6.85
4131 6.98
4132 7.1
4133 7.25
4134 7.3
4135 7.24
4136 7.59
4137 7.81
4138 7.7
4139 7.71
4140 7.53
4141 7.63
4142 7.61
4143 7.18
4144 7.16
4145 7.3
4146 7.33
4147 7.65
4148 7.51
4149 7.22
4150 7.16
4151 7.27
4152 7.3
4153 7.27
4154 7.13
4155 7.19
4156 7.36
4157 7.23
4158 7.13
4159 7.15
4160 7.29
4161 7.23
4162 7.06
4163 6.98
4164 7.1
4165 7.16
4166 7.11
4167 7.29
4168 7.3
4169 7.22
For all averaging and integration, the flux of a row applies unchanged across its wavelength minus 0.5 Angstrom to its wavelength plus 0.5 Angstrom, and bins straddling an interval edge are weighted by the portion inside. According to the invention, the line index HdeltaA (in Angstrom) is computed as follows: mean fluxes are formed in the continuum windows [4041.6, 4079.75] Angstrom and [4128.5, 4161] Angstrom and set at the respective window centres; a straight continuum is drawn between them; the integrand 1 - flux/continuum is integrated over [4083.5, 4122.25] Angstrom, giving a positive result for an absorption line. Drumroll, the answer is 3.7 Angstrom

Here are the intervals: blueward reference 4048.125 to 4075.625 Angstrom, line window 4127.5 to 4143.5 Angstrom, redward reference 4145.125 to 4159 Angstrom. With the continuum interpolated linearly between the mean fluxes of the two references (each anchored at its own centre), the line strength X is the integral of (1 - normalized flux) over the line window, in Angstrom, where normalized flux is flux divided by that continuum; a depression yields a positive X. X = -0.2 Angstrom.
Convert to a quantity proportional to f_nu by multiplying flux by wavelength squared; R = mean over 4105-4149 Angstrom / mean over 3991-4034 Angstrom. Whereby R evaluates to 1.06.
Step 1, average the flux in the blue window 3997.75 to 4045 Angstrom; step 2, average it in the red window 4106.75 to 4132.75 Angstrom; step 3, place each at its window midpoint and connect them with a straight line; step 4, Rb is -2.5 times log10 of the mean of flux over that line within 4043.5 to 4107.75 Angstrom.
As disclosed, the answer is 0.047 mag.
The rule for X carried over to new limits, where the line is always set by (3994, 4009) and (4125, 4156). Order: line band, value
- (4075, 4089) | 0.34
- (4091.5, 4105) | 2.71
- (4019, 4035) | 0.02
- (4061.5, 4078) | 0.16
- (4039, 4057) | -0.52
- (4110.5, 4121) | 0.25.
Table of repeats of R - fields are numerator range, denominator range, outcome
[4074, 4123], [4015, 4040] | 0.95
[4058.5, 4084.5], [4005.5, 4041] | 1.01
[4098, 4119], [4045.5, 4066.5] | 0.87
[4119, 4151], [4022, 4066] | 1.05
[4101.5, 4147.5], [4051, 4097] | 1.00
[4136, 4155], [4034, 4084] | 1.06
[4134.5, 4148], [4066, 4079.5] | 1.09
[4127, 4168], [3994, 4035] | 1.08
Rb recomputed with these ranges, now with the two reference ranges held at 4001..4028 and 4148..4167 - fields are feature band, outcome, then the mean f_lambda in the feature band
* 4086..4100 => 0.067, 6.79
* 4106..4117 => 0.051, 6.89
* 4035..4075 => -0.018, 7.36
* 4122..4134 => -0.006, 7.25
